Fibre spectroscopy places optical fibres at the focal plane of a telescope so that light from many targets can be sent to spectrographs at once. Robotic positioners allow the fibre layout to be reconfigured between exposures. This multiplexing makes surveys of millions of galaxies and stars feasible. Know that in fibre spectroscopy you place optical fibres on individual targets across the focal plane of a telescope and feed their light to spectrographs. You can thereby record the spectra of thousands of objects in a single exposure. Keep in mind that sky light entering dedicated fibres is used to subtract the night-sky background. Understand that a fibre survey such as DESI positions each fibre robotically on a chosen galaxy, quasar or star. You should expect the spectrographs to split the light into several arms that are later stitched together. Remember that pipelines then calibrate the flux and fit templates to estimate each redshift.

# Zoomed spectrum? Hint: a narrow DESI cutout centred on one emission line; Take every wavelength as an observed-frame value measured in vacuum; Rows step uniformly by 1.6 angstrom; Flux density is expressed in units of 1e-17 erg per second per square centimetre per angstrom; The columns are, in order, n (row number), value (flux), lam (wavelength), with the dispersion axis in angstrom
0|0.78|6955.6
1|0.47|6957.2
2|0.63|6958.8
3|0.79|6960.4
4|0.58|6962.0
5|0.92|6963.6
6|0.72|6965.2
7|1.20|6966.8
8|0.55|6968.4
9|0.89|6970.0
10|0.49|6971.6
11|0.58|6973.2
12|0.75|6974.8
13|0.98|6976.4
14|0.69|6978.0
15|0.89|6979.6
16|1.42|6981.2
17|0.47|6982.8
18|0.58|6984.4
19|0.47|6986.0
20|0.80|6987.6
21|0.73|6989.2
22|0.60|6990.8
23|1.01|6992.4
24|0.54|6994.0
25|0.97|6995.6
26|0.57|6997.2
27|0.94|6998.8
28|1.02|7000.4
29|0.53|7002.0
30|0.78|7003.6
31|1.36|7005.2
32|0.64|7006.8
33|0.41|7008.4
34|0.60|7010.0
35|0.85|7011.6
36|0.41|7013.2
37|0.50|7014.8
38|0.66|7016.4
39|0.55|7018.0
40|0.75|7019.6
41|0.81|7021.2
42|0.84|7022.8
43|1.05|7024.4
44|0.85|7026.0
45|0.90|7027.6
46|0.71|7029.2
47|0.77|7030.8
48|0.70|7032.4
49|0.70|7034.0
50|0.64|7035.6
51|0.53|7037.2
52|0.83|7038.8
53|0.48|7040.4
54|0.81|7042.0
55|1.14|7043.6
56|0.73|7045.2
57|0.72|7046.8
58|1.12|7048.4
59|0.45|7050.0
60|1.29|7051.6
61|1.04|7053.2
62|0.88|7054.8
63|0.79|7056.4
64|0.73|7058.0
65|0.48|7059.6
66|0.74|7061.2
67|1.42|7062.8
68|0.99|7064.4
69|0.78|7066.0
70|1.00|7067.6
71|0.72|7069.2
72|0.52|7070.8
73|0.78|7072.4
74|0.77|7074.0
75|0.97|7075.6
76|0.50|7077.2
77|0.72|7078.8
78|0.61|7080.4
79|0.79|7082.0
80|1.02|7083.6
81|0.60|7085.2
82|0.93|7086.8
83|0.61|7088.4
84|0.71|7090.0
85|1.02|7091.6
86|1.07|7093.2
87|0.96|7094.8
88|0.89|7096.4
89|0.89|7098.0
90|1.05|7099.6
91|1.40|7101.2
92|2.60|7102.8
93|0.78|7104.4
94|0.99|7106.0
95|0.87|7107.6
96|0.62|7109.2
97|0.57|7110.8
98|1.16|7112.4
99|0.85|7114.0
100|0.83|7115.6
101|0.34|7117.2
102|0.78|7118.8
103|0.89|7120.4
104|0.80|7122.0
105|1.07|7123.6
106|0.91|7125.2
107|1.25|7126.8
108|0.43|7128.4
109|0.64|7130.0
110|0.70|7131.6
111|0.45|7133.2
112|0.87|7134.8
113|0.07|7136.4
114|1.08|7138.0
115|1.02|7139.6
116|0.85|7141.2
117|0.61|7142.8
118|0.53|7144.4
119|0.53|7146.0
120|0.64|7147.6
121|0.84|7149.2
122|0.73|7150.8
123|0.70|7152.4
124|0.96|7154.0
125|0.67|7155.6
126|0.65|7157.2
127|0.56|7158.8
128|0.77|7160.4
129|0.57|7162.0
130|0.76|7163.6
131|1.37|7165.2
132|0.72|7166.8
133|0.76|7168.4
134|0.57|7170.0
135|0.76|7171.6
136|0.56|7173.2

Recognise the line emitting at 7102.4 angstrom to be H-alpha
